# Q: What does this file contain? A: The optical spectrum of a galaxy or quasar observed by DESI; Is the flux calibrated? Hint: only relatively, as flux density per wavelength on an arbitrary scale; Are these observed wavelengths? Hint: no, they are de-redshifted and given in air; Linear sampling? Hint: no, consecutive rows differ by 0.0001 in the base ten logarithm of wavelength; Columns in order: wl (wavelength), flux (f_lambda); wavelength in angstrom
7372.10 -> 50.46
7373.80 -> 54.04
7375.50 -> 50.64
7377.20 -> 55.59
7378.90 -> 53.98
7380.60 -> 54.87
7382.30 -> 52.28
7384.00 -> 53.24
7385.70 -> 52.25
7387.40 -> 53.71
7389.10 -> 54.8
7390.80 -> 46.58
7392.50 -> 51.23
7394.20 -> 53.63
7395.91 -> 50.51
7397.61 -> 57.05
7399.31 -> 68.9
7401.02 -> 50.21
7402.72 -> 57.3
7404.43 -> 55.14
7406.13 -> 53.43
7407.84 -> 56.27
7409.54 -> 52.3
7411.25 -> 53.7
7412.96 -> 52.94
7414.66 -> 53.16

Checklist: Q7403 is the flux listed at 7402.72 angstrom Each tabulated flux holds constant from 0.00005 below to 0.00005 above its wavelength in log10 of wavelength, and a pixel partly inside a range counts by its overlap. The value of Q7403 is 57.3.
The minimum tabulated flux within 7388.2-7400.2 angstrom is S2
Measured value 46.58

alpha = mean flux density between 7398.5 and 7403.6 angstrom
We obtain 58.6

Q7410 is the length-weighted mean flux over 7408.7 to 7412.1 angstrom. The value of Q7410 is 52.9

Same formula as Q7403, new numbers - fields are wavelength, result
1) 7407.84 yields 56.27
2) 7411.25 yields 53.7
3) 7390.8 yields 46.58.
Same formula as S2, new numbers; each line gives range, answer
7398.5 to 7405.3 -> 50.21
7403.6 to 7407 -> 53.43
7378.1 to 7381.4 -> 53.98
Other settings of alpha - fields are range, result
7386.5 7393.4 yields 51.7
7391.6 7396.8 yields 51.8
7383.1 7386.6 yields 52.8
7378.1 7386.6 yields 53.3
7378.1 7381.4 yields 54.4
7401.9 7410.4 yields 54.9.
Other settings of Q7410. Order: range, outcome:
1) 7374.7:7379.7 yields 53.4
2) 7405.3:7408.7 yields 54.9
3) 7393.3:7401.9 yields 56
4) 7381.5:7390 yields 53.2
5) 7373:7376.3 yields 52.3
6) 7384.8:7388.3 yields 53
